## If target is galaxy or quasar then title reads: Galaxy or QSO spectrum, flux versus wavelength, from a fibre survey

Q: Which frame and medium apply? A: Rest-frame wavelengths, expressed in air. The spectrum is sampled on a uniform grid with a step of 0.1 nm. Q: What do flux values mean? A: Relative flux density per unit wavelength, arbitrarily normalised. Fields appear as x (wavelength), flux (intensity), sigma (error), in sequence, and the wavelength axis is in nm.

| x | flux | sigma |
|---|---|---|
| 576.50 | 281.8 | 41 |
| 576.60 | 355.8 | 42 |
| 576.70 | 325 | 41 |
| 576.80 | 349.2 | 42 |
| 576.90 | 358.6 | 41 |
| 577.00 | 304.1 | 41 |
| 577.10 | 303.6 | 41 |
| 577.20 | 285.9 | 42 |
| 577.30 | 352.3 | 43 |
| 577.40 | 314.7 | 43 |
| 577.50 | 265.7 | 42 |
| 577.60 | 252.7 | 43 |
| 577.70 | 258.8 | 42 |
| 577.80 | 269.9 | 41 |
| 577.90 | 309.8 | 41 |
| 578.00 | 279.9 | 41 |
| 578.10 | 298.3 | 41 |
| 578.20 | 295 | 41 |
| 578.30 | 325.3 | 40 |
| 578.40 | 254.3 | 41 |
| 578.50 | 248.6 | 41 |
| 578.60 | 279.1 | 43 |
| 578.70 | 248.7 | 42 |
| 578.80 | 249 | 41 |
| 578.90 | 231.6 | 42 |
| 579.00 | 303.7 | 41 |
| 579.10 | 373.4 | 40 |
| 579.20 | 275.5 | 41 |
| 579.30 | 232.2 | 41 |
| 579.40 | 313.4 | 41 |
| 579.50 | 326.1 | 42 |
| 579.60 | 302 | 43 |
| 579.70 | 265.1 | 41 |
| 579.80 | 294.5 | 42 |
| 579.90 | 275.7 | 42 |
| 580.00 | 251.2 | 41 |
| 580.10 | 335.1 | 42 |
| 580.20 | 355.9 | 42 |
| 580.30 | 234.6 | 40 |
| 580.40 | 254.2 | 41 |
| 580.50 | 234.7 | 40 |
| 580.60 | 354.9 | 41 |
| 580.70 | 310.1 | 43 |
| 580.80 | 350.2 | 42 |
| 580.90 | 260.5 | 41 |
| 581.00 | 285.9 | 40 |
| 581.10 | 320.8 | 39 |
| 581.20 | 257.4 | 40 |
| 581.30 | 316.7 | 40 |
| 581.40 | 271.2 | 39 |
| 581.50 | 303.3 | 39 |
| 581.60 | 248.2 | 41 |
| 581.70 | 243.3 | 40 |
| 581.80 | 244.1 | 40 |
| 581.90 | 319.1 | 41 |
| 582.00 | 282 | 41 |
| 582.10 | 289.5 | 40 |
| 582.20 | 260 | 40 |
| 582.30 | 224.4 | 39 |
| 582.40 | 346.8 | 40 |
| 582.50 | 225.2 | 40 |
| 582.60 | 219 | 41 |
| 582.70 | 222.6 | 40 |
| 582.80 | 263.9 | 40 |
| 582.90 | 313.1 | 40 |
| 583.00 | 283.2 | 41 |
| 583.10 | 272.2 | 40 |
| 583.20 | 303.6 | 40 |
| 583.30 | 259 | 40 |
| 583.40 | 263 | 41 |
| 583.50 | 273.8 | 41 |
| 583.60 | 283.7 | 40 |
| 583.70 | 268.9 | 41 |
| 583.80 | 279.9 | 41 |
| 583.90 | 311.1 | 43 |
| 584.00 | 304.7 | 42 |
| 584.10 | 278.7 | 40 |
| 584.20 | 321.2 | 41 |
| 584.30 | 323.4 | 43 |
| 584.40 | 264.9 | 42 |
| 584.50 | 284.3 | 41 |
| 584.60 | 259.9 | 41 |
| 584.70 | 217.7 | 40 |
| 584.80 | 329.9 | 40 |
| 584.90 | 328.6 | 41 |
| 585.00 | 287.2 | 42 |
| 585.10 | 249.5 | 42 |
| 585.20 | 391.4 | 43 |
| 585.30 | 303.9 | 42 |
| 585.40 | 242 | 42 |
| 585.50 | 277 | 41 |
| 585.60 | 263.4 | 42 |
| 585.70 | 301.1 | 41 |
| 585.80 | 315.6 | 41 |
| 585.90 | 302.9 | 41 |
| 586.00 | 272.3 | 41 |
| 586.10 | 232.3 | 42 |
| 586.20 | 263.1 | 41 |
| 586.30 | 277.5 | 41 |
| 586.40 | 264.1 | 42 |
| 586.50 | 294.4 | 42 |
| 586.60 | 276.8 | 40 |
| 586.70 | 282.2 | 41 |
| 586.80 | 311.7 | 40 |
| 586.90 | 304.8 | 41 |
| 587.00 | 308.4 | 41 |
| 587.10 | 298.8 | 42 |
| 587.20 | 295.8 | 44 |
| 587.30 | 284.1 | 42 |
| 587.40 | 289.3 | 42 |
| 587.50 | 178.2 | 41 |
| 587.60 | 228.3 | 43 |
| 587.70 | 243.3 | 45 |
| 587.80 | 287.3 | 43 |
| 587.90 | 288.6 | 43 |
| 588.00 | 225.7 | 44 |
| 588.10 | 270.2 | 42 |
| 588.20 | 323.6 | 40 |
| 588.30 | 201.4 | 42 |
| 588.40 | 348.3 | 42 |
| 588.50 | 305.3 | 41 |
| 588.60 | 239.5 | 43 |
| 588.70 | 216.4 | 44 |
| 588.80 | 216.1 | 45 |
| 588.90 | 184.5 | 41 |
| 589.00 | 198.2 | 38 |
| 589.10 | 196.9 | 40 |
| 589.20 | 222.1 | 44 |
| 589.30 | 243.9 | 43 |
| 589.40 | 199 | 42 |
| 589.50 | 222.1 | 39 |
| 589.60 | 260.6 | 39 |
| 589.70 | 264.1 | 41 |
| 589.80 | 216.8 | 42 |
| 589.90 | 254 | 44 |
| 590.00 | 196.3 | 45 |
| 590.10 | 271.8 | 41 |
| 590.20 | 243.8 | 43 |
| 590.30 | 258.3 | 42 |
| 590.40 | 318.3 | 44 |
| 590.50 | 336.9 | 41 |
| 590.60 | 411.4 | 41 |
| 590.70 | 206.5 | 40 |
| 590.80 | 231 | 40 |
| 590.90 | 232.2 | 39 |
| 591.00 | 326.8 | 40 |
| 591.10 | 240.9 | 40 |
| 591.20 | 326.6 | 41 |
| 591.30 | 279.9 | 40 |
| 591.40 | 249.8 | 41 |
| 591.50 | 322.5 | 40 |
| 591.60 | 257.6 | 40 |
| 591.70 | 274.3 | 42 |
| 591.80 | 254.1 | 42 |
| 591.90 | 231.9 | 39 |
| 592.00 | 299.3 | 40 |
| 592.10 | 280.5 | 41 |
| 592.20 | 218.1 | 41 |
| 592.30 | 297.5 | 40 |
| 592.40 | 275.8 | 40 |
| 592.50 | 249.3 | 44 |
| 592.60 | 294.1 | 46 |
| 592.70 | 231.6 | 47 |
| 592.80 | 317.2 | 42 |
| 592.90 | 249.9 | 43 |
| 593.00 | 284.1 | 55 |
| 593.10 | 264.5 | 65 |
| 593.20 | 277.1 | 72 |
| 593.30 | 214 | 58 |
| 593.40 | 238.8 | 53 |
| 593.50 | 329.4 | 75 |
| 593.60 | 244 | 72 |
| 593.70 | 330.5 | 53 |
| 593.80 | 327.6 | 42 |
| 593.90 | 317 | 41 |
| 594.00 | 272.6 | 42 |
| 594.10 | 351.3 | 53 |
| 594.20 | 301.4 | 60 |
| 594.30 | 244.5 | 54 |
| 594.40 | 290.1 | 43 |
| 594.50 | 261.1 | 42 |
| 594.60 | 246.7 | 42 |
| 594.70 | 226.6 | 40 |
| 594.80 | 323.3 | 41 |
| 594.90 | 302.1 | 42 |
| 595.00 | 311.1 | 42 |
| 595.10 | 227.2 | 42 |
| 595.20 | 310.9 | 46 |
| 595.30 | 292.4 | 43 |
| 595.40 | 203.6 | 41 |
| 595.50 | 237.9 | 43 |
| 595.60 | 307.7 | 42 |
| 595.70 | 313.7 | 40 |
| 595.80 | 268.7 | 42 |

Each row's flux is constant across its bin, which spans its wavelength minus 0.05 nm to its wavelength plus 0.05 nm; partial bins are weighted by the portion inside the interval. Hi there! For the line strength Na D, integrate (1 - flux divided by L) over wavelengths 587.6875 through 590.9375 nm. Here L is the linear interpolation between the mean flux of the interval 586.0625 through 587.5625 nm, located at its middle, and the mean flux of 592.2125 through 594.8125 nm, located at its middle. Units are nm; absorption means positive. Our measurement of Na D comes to 0.29 nm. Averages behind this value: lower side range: 277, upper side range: 278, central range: 253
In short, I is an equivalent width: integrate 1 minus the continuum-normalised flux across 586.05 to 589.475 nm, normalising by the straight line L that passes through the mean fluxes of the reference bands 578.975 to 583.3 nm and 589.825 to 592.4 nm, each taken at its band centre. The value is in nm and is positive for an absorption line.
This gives 0.22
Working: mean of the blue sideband 284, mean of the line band 259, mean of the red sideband 272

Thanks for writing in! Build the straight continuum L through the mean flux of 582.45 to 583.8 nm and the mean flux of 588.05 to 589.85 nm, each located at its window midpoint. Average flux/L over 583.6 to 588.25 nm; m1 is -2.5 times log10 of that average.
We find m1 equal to -0.12 mag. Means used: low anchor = 266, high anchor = 241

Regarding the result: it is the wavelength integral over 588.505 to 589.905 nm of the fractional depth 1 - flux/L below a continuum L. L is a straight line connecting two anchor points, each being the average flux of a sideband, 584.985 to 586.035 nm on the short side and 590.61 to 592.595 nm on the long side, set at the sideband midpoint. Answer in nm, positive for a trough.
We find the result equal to 0.27 nm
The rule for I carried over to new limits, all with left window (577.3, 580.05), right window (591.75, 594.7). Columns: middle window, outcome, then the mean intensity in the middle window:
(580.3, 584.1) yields 0.030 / 278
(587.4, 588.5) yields 0.058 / 263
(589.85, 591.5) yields 0.004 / 275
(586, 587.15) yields -0.018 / 283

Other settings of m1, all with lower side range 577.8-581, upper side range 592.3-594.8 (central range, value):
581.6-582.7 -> 0.09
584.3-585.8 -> -0.02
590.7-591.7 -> 0.03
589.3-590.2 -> 0.19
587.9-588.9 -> 0.09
